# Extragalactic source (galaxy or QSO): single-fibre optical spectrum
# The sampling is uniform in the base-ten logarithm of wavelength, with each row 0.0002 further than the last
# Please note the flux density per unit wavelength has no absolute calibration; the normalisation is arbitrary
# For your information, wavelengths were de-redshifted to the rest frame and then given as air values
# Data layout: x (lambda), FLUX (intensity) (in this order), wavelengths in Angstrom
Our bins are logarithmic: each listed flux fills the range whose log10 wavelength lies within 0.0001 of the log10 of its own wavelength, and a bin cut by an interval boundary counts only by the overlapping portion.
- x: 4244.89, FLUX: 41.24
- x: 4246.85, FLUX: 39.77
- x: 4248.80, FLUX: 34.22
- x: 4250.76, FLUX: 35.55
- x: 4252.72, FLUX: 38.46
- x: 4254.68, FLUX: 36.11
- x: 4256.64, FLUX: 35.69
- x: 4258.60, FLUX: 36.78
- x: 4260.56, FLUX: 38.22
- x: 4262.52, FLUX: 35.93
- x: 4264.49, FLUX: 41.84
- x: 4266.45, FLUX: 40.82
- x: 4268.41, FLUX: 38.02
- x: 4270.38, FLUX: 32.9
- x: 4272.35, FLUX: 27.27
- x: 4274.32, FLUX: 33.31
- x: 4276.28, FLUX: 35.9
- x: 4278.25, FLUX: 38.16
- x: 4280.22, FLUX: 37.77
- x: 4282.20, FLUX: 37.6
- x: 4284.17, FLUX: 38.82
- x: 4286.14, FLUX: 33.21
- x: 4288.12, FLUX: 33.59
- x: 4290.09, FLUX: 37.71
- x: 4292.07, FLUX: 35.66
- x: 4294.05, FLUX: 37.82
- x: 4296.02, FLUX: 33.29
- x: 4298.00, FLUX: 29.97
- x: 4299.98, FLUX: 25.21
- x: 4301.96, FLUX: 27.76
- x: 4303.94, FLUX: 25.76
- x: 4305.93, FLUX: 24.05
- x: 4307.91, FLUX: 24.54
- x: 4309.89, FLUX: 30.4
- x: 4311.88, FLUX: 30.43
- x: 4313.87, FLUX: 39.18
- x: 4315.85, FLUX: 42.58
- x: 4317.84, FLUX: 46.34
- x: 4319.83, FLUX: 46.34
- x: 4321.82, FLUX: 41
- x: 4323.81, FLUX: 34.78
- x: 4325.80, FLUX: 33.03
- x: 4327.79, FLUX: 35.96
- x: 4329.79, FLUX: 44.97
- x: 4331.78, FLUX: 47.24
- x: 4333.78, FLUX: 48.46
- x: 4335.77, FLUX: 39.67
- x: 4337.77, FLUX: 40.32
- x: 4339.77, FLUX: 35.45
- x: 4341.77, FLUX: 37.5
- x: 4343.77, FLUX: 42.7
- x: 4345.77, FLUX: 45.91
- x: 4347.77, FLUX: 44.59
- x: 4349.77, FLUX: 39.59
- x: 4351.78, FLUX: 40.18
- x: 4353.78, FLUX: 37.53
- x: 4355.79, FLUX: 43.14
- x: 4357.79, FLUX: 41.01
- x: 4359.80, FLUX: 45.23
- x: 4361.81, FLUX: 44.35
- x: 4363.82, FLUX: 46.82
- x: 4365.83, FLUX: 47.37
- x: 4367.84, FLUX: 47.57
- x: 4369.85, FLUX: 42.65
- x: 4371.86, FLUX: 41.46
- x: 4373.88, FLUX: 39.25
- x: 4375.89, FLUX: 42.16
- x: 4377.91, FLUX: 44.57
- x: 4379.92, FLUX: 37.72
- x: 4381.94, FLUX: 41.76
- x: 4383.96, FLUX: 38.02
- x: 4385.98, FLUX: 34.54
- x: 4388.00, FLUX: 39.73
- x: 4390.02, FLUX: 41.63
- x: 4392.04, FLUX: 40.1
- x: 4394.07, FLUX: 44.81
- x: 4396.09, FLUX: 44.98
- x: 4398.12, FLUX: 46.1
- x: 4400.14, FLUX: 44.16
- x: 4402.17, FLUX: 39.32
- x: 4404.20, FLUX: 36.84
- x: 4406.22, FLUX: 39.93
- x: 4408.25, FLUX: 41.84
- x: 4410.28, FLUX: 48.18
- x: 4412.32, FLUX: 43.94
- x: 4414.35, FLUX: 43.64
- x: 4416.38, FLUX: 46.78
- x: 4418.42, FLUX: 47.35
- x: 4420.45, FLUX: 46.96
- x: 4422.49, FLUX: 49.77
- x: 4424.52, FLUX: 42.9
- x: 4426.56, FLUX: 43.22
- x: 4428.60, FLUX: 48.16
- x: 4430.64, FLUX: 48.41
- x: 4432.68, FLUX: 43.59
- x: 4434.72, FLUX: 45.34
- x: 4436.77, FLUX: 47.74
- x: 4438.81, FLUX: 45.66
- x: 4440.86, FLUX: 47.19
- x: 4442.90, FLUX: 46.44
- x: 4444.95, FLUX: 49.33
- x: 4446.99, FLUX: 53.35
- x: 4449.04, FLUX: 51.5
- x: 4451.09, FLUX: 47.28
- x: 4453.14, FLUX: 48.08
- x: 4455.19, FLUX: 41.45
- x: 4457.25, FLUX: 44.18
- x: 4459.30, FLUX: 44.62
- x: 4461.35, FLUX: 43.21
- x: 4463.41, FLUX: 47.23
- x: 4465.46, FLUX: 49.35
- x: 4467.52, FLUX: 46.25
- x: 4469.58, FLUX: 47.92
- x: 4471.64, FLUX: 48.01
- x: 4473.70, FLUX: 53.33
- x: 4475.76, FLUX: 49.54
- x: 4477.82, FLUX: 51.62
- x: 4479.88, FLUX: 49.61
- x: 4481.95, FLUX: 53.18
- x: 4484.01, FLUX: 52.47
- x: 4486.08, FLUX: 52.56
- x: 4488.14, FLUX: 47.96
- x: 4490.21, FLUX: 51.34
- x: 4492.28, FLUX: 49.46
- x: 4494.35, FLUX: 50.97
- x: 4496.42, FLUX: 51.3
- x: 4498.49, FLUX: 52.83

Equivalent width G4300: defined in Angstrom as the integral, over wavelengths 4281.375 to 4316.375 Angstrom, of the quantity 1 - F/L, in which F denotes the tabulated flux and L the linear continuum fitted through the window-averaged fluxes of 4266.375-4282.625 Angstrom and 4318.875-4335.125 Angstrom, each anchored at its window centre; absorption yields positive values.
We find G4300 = 5.2 Angstrom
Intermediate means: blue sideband 35.4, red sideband 41.4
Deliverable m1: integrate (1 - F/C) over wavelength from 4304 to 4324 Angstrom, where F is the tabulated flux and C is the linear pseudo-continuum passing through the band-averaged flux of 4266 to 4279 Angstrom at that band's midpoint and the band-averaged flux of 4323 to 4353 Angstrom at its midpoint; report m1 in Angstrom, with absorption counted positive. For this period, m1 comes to 1.6 Angstrom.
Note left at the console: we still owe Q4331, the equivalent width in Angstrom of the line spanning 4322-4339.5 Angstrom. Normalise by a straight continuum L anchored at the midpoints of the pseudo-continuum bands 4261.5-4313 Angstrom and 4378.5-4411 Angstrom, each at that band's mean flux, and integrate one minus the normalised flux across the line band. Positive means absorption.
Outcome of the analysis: -1.8 Angstrom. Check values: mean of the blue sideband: 33.4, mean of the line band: 40.4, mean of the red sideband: 41.2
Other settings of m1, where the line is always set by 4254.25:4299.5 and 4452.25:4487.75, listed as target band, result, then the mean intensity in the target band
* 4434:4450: -0.6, 48.4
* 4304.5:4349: 0.4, 38.8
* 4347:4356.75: -0.1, 40.9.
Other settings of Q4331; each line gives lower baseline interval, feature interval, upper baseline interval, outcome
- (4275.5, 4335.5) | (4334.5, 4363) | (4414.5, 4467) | -1.39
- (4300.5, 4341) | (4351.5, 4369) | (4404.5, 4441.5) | -1.61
